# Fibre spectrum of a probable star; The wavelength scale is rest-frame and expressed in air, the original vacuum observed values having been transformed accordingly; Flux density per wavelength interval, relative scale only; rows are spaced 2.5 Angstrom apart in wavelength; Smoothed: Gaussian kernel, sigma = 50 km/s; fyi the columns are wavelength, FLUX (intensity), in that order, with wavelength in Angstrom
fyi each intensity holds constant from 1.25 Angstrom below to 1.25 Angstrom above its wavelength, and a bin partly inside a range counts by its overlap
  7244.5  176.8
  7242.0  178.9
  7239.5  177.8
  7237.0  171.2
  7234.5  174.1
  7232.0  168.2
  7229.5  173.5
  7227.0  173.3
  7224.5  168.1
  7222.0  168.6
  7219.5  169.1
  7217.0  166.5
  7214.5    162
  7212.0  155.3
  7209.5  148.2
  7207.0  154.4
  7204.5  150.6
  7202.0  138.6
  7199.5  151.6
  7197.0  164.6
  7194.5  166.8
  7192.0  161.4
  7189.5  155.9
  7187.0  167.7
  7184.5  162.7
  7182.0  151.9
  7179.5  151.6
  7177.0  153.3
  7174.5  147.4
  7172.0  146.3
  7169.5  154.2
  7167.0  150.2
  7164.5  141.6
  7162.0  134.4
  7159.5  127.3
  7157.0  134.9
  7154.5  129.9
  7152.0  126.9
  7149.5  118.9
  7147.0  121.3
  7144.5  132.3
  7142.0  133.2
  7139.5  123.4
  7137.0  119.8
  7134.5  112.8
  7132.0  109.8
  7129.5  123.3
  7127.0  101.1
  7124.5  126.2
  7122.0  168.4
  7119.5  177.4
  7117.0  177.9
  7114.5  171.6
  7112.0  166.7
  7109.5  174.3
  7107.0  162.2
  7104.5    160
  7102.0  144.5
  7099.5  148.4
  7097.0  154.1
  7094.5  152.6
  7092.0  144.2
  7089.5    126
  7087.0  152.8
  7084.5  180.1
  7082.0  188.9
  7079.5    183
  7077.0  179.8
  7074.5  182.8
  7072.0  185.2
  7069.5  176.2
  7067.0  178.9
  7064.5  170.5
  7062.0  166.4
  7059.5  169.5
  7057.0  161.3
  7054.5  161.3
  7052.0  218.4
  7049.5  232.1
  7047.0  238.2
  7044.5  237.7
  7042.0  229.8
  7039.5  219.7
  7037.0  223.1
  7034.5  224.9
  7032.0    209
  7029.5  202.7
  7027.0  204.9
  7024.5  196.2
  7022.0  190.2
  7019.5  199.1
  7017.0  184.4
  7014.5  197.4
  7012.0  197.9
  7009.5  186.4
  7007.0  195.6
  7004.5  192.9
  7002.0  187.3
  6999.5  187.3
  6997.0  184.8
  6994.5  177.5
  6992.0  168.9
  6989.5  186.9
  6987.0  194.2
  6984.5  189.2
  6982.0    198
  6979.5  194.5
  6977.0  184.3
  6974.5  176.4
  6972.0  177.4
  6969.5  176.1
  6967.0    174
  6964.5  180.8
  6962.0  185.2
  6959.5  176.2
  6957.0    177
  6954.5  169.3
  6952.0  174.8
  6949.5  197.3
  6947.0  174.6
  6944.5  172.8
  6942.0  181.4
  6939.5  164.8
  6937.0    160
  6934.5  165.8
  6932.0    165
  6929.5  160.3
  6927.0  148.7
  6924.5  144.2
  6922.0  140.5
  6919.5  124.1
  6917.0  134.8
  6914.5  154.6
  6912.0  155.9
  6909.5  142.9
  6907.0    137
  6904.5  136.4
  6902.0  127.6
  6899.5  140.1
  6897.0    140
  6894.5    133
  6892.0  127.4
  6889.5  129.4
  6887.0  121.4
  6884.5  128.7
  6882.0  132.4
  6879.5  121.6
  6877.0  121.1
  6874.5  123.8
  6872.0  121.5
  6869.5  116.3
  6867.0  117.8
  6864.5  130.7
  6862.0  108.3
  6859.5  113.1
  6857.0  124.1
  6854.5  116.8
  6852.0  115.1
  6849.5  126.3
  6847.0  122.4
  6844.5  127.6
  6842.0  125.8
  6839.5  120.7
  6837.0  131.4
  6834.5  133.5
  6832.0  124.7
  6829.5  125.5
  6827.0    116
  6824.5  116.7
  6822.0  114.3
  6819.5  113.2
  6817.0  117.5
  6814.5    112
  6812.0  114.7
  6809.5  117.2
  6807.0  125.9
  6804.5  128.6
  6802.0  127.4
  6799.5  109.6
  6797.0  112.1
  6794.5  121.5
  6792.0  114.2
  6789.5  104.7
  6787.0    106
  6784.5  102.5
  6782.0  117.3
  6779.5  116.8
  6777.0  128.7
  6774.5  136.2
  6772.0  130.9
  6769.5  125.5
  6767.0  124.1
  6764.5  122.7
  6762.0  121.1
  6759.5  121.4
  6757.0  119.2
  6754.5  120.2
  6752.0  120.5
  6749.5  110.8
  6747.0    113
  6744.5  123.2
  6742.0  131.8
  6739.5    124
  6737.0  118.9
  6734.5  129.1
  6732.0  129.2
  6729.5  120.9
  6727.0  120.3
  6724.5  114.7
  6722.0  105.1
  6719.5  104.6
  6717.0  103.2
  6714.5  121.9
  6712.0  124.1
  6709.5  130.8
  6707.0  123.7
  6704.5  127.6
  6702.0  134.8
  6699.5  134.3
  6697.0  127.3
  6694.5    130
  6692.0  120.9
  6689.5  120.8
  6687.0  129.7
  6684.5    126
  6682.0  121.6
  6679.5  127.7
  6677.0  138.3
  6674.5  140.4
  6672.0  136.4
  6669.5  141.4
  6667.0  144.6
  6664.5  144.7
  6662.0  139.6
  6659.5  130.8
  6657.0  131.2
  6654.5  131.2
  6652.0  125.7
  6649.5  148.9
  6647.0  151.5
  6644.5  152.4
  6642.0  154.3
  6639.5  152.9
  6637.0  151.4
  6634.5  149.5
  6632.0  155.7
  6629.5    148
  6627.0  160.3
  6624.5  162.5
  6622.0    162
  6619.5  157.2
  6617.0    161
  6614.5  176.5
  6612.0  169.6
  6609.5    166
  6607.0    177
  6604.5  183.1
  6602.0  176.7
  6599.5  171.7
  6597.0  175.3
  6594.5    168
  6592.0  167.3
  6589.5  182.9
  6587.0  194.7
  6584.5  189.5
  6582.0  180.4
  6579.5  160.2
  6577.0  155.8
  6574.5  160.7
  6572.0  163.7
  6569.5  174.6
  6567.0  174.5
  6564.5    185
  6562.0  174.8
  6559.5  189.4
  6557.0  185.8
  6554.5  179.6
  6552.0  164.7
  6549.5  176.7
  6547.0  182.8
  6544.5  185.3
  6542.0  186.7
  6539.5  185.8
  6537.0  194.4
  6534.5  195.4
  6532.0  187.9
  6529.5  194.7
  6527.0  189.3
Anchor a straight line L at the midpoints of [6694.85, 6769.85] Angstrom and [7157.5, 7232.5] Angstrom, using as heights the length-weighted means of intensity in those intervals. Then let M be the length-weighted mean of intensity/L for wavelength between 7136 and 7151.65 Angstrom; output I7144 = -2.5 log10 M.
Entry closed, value 0.21 mag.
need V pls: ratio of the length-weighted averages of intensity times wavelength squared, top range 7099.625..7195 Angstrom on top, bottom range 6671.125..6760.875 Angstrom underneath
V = 1.32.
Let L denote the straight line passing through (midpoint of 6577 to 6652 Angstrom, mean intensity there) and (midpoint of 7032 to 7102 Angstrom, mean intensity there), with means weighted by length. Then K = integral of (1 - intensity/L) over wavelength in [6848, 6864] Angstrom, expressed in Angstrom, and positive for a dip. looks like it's 5.2 Angstrom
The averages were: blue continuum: 165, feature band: 118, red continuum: 184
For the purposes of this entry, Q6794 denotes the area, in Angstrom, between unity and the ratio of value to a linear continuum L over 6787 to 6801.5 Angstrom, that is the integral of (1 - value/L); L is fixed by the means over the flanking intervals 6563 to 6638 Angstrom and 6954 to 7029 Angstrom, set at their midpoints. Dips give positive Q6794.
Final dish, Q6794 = 5.31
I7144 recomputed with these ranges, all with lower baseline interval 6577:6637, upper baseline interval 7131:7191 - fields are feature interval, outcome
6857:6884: 0.26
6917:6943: -0.02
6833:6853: 0.23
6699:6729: 0.33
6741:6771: 0.31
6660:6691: 0.22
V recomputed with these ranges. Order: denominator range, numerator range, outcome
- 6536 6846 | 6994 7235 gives 1.34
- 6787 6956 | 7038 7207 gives 1.28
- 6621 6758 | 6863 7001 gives 1.28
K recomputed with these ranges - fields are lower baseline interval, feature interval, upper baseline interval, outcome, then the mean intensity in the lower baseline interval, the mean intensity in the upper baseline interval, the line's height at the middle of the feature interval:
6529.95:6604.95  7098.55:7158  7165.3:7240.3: 8.1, 179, 160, 162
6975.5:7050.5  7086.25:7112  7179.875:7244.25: 4.4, 200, 163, 184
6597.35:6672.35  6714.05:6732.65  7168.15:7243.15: 4.9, 154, 161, 155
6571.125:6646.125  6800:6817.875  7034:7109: 5.4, 166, 181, 173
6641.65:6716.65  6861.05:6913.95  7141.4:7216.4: 3.5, 133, 147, 139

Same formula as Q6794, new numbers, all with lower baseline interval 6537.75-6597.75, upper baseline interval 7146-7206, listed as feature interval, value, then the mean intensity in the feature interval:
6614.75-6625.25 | 0.7 Angstrom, 162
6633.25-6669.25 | 6.1 Angstrom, 143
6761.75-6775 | 3.2 Angstrom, 127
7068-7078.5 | -2.0 Angstrom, 181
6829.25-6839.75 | 2.3 Angstrom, 128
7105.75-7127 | -1.8 Angstrom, 162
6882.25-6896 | 2.8 Angstrom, 129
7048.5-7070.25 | -4.1 Angstrom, 181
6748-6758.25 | 3.1 Angstrom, 118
